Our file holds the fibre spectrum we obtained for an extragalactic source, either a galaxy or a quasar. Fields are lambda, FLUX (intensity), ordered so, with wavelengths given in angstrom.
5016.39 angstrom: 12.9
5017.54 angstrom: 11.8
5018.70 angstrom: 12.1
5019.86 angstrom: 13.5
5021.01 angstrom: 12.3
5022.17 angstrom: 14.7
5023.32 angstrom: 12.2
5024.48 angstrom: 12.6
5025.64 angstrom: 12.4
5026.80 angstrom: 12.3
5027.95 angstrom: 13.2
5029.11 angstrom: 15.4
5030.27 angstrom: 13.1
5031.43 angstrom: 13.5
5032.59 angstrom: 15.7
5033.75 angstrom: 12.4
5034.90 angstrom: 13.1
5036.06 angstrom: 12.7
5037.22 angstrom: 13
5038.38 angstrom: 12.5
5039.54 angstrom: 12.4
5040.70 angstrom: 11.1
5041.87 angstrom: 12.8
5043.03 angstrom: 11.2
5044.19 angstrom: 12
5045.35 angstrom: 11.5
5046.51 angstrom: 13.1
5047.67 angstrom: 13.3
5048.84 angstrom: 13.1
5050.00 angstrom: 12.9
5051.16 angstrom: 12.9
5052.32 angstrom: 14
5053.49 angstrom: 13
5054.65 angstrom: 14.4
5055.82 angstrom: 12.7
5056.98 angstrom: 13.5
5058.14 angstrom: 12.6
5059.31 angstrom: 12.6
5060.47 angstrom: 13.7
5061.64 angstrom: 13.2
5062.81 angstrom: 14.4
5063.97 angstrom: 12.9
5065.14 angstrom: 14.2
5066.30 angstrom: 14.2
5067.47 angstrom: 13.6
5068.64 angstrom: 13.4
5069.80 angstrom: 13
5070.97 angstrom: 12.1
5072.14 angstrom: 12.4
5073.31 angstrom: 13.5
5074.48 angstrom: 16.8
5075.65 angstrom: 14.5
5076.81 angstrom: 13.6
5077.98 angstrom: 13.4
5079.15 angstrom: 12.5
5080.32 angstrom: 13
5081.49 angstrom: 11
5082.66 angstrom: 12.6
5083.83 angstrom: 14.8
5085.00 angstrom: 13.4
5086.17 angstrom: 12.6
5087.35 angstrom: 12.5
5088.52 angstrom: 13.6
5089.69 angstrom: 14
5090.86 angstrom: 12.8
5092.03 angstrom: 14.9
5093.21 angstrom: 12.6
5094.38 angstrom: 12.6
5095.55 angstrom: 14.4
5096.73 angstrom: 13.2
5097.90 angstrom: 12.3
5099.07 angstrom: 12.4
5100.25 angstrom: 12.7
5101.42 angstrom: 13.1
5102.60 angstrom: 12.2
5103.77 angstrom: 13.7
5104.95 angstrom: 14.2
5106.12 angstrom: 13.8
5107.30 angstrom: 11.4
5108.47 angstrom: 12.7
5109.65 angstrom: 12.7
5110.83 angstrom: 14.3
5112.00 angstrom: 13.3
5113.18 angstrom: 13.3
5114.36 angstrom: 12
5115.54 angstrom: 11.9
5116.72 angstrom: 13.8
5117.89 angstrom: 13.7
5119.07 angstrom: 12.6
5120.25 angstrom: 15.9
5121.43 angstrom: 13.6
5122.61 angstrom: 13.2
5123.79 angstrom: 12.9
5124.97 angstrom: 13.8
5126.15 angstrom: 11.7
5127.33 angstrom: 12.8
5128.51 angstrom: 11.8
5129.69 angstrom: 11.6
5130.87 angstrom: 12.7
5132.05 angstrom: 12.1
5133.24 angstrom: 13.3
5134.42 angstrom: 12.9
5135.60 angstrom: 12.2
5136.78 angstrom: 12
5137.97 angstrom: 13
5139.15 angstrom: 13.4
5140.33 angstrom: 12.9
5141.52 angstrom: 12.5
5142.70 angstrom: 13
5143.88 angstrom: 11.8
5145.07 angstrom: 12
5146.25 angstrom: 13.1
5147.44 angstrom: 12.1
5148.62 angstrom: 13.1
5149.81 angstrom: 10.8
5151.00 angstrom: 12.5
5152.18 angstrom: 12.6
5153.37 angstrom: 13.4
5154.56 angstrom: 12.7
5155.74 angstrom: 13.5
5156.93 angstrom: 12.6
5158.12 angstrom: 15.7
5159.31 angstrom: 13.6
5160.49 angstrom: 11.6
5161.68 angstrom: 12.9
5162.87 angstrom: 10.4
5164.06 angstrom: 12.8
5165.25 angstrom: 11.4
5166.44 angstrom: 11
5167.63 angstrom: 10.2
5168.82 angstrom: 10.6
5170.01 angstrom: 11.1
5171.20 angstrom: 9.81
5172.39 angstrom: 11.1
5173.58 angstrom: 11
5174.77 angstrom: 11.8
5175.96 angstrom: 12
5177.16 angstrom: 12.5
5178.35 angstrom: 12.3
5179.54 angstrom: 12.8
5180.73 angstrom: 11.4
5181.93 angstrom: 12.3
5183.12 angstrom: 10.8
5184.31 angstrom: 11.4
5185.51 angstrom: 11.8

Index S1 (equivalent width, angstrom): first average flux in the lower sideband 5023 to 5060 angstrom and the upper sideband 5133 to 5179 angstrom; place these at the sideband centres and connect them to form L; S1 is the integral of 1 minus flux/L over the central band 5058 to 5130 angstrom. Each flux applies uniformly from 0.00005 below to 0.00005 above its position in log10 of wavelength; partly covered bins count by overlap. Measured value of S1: -3.4 angstrom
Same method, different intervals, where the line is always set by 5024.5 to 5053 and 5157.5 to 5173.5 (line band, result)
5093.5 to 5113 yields -1.24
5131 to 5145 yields -0.79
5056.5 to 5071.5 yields -0.82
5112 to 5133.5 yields -1.49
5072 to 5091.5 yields -1.40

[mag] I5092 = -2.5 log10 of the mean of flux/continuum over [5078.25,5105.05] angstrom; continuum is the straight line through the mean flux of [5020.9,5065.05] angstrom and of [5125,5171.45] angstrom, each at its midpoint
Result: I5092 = -0.03 mag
